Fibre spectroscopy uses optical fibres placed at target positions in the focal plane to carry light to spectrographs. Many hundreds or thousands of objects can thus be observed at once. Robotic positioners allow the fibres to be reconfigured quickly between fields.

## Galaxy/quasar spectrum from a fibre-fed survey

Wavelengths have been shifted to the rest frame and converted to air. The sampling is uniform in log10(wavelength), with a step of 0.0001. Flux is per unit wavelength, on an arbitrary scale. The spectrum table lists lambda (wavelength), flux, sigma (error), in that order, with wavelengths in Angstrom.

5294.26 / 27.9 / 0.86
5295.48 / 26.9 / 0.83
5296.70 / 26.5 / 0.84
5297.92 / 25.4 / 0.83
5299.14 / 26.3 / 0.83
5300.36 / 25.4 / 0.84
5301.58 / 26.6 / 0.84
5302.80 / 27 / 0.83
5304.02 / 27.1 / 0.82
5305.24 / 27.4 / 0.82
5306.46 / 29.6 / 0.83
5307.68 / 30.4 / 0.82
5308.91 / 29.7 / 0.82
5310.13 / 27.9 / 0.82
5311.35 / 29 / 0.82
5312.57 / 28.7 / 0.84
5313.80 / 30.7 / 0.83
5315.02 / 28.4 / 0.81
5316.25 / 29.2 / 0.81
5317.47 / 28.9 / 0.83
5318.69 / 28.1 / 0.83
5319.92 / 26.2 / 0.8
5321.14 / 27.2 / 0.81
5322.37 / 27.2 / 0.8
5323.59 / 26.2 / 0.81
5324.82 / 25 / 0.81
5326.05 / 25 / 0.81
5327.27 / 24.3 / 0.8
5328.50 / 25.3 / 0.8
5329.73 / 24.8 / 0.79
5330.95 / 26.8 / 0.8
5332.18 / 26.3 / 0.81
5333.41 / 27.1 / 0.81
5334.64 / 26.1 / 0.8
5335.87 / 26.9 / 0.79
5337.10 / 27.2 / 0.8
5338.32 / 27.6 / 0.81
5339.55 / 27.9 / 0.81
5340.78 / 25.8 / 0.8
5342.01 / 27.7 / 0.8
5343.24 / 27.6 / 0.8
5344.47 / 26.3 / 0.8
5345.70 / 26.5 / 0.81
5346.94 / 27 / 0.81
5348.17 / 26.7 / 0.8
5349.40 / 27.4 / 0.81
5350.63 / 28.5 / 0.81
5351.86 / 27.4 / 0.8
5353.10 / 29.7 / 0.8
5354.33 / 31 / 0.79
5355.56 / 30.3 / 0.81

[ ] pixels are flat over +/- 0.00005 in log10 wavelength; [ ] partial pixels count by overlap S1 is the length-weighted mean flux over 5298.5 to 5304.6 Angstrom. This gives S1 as 26.5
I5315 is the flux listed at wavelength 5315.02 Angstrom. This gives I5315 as 28.4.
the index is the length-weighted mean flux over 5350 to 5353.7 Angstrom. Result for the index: 28.5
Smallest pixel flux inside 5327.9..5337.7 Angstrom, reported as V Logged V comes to 24.8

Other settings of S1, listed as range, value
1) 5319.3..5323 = 26.9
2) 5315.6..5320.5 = 28.1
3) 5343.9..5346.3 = 26.4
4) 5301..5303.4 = 26.8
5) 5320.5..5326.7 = 26.1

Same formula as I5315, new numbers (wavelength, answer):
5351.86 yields 27.4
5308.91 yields 29.7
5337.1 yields 27.2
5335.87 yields 26.9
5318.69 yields 28.1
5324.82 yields 25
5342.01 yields 27.7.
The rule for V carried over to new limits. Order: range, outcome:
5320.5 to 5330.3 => 24.3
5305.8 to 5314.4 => 27.9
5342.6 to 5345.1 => 26.3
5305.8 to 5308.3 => 29.6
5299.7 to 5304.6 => 25.4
